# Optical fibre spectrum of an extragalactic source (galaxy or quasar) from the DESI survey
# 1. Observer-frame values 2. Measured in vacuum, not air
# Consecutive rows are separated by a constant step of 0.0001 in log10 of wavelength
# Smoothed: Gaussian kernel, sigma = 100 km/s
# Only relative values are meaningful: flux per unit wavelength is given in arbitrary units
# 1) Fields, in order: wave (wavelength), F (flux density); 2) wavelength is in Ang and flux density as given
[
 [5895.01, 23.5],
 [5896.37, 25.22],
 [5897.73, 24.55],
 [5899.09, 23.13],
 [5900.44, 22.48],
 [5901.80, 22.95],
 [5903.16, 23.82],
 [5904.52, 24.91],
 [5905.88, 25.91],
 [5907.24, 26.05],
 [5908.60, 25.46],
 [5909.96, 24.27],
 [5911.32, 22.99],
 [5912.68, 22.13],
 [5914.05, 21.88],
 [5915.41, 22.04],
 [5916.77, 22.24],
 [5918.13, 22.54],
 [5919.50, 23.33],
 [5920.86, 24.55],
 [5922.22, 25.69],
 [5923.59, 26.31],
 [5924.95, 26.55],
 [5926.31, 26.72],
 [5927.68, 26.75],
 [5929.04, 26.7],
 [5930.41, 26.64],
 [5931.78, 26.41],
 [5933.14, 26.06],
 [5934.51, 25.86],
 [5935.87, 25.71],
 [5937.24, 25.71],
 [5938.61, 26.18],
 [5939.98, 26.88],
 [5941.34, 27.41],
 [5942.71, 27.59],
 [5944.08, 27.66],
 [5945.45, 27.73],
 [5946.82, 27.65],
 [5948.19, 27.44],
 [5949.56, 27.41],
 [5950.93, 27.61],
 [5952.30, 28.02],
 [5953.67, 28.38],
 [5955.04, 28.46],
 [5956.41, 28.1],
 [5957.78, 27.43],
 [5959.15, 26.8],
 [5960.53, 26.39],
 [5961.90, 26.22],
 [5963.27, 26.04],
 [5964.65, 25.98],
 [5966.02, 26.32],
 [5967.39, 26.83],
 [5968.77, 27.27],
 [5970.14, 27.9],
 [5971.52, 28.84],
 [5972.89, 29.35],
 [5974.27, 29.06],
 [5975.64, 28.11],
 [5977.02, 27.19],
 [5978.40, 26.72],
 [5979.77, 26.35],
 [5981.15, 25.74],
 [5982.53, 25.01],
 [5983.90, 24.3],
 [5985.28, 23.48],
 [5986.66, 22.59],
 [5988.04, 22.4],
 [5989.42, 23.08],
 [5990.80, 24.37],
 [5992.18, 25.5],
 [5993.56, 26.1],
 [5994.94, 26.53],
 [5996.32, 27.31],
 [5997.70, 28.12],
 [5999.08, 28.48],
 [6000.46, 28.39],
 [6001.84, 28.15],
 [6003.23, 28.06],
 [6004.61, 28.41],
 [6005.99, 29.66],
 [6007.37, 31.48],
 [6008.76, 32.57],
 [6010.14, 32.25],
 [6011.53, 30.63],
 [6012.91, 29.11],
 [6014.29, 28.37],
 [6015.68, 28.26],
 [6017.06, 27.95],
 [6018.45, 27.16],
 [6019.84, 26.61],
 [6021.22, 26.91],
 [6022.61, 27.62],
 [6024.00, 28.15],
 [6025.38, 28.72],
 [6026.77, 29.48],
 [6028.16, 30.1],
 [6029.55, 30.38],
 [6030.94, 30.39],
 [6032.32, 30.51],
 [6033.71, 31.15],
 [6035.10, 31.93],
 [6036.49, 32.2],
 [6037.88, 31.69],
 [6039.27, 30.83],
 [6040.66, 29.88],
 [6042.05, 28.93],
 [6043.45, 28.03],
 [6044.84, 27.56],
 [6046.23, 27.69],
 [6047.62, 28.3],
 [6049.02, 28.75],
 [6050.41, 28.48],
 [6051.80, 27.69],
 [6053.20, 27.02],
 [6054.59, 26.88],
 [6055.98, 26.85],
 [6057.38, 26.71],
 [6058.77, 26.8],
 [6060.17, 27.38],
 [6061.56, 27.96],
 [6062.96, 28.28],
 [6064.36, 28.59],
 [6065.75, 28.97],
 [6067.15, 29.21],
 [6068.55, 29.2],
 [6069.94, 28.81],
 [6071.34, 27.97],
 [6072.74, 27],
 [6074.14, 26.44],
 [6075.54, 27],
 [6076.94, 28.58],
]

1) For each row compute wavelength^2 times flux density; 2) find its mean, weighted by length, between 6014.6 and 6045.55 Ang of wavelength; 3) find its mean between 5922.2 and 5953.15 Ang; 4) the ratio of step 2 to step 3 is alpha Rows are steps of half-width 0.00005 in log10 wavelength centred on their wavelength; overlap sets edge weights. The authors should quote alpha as 1.12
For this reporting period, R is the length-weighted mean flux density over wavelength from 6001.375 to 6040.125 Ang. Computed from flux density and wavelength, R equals 29.6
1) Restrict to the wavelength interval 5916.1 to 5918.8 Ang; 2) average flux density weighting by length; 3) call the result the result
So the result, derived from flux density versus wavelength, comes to 22.4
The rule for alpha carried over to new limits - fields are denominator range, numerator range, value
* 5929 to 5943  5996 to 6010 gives 1.13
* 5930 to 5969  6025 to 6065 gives 1.11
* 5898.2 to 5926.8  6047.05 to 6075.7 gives 1.21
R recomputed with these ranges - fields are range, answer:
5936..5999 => 26.7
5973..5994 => 25.4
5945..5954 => 27.7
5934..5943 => 26.5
